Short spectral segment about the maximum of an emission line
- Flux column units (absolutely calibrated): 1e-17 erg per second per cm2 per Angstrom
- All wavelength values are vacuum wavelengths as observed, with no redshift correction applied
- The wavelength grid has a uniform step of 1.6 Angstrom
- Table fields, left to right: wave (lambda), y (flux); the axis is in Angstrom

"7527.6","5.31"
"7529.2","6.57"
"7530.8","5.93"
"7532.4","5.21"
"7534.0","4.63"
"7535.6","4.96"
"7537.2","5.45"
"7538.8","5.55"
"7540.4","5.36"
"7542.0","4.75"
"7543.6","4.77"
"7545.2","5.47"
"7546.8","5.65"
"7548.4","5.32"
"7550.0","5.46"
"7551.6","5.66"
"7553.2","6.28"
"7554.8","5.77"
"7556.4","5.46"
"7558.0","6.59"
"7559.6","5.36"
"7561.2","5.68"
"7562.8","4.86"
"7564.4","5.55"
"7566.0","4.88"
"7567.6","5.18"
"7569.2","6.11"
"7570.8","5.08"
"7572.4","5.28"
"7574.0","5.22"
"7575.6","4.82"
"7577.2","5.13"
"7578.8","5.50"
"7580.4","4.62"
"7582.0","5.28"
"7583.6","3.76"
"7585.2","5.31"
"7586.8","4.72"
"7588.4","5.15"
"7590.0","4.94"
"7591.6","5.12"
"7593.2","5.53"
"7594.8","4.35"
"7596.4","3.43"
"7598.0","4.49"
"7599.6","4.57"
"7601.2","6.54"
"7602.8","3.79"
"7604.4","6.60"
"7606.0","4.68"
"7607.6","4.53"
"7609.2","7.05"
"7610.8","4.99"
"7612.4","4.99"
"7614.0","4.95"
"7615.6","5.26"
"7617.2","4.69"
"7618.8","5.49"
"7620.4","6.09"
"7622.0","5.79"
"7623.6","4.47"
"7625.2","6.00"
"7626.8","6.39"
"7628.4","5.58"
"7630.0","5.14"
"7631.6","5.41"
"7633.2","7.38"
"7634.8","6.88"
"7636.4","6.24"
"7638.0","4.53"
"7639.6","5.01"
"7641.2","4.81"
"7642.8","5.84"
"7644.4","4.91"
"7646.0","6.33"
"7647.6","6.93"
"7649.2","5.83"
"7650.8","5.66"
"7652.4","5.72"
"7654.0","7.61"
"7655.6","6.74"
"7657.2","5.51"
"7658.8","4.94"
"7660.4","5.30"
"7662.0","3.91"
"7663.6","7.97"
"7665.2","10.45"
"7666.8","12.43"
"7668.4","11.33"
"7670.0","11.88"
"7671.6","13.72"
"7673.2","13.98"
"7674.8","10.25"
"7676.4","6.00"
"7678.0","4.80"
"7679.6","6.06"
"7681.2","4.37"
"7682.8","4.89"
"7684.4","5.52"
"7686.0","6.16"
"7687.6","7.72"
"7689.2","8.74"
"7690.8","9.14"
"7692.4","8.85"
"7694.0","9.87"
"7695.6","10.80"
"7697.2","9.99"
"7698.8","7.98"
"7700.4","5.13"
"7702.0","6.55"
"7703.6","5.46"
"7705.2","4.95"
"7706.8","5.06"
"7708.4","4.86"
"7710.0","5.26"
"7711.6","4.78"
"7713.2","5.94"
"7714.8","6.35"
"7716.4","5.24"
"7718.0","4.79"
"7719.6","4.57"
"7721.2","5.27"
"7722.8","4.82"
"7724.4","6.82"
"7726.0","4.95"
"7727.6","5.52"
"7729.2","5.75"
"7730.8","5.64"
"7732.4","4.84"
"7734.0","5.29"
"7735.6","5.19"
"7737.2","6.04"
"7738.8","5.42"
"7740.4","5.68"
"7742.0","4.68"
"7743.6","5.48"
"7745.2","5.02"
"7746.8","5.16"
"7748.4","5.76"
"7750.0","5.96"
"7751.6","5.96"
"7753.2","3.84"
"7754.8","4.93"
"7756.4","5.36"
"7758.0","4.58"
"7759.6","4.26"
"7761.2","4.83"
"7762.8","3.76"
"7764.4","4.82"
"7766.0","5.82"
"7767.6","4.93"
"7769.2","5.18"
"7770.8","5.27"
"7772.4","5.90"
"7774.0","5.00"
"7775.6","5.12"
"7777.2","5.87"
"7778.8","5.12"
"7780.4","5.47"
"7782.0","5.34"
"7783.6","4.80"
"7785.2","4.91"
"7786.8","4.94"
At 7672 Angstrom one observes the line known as H-alpha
